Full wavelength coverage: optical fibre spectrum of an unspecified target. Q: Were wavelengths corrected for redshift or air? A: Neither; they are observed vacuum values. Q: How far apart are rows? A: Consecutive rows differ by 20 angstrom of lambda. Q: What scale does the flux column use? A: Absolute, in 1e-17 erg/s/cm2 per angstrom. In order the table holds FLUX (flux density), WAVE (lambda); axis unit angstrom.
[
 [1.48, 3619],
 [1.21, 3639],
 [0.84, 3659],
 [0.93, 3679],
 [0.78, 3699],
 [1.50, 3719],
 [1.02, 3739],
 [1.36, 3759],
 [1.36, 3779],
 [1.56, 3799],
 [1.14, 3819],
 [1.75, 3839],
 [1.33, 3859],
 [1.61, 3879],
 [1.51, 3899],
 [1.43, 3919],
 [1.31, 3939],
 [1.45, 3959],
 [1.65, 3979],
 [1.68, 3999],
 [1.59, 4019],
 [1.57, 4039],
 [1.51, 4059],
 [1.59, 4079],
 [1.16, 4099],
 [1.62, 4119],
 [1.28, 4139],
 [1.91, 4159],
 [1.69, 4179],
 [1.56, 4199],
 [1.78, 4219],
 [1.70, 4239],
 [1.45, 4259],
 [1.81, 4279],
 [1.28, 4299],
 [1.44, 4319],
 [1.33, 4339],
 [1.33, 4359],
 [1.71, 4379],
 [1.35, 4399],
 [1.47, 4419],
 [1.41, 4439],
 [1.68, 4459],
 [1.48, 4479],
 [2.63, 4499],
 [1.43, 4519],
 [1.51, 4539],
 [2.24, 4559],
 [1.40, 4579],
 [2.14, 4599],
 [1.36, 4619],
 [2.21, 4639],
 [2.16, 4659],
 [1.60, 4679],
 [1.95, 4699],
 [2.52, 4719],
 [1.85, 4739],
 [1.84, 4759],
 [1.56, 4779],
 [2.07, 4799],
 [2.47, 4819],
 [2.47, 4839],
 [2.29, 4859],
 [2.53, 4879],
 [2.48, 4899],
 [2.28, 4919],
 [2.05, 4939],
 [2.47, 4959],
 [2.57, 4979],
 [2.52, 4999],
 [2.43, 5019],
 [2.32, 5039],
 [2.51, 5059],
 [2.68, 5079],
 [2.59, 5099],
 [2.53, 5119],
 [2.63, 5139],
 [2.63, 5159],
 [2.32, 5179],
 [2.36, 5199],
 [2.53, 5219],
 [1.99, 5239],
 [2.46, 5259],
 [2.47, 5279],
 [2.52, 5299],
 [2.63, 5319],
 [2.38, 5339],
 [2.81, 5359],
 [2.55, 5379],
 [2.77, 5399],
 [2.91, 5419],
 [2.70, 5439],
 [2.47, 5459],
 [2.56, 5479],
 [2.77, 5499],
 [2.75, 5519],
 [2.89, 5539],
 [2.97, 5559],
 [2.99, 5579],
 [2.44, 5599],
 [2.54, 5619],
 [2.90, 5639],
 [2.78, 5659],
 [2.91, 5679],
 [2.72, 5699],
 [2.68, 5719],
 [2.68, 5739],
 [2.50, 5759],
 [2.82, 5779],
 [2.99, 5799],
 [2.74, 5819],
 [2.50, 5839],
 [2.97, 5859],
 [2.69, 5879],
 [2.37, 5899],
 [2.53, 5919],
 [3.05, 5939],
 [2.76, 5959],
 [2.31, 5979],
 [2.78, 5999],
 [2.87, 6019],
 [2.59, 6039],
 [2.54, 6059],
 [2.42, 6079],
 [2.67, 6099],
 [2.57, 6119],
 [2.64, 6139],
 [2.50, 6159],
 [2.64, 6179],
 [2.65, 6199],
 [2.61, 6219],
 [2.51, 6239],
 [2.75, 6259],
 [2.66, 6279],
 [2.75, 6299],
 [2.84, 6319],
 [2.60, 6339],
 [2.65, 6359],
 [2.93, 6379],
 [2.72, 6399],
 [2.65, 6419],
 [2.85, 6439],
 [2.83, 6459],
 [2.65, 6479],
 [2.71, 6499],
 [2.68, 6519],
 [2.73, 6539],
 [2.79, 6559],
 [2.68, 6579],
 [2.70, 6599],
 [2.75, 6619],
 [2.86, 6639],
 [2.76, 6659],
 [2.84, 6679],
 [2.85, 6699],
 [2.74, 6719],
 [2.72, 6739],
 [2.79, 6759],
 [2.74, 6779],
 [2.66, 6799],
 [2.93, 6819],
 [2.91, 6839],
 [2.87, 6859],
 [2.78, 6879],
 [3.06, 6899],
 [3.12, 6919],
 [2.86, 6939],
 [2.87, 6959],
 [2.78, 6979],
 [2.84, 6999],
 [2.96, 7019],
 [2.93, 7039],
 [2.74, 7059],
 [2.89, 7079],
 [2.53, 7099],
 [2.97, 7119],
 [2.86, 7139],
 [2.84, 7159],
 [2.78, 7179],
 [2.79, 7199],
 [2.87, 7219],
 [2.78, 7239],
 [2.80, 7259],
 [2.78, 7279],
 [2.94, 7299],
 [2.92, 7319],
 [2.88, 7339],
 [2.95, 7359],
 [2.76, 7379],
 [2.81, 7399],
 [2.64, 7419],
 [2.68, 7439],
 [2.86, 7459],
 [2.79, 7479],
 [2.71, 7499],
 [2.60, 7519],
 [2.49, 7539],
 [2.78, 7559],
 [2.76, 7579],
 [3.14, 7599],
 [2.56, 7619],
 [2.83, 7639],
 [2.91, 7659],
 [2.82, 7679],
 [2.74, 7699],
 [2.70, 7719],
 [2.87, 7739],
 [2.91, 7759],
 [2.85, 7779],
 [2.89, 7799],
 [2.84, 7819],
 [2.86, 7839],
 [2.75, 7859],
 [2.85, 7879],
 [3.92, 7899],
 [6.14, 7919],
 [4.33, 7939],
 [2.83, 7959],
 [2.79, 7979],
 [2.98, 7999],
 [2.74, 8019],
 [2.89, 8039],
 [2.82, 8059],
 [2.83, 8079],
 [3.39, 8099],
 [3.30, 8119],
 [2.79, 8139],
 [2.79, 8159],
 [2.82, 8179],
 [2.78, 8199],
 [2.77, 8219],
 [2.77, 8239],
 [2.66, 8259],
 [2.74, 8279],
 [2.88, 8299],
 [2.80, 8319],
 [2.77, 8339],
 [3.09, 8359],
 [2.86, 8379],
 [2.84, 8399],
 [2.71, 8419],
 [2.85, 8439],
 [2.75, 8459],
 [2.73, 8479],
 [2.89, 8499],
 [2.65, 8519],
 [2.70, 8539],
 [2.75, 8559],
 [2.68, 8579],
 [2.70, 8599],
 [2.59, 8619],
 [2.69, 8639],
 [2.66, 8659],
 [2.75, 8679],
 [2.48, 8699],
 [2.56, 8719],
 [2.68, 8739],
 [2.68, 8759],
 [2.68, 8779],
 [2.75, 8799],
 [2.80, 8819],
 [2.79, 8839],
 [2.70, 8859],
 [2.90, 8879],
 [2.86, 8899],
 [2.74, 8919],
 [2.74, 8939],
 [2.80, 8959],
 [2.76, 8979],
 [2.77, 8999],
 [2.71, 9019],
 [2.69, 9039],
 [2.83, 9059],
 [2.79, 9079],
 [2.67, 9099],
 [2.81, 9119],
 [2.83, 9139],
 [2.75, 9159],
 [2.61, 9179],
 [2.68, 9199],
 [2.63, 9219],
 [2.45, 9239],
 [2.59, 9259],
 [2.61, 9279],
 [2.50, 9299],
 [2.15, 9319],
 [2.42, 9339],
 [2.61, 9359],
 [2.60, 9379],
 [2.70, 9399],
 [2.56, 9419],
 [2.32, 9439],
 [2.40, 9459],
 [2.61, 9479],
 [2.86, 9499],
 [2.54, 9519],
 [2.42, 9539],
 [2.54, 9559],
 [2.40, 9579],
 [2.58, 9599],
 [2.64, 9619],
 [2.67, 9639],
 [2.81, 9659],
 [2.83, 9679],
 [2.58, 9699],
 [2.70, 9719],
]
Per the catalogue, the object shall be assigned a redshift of 0.21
